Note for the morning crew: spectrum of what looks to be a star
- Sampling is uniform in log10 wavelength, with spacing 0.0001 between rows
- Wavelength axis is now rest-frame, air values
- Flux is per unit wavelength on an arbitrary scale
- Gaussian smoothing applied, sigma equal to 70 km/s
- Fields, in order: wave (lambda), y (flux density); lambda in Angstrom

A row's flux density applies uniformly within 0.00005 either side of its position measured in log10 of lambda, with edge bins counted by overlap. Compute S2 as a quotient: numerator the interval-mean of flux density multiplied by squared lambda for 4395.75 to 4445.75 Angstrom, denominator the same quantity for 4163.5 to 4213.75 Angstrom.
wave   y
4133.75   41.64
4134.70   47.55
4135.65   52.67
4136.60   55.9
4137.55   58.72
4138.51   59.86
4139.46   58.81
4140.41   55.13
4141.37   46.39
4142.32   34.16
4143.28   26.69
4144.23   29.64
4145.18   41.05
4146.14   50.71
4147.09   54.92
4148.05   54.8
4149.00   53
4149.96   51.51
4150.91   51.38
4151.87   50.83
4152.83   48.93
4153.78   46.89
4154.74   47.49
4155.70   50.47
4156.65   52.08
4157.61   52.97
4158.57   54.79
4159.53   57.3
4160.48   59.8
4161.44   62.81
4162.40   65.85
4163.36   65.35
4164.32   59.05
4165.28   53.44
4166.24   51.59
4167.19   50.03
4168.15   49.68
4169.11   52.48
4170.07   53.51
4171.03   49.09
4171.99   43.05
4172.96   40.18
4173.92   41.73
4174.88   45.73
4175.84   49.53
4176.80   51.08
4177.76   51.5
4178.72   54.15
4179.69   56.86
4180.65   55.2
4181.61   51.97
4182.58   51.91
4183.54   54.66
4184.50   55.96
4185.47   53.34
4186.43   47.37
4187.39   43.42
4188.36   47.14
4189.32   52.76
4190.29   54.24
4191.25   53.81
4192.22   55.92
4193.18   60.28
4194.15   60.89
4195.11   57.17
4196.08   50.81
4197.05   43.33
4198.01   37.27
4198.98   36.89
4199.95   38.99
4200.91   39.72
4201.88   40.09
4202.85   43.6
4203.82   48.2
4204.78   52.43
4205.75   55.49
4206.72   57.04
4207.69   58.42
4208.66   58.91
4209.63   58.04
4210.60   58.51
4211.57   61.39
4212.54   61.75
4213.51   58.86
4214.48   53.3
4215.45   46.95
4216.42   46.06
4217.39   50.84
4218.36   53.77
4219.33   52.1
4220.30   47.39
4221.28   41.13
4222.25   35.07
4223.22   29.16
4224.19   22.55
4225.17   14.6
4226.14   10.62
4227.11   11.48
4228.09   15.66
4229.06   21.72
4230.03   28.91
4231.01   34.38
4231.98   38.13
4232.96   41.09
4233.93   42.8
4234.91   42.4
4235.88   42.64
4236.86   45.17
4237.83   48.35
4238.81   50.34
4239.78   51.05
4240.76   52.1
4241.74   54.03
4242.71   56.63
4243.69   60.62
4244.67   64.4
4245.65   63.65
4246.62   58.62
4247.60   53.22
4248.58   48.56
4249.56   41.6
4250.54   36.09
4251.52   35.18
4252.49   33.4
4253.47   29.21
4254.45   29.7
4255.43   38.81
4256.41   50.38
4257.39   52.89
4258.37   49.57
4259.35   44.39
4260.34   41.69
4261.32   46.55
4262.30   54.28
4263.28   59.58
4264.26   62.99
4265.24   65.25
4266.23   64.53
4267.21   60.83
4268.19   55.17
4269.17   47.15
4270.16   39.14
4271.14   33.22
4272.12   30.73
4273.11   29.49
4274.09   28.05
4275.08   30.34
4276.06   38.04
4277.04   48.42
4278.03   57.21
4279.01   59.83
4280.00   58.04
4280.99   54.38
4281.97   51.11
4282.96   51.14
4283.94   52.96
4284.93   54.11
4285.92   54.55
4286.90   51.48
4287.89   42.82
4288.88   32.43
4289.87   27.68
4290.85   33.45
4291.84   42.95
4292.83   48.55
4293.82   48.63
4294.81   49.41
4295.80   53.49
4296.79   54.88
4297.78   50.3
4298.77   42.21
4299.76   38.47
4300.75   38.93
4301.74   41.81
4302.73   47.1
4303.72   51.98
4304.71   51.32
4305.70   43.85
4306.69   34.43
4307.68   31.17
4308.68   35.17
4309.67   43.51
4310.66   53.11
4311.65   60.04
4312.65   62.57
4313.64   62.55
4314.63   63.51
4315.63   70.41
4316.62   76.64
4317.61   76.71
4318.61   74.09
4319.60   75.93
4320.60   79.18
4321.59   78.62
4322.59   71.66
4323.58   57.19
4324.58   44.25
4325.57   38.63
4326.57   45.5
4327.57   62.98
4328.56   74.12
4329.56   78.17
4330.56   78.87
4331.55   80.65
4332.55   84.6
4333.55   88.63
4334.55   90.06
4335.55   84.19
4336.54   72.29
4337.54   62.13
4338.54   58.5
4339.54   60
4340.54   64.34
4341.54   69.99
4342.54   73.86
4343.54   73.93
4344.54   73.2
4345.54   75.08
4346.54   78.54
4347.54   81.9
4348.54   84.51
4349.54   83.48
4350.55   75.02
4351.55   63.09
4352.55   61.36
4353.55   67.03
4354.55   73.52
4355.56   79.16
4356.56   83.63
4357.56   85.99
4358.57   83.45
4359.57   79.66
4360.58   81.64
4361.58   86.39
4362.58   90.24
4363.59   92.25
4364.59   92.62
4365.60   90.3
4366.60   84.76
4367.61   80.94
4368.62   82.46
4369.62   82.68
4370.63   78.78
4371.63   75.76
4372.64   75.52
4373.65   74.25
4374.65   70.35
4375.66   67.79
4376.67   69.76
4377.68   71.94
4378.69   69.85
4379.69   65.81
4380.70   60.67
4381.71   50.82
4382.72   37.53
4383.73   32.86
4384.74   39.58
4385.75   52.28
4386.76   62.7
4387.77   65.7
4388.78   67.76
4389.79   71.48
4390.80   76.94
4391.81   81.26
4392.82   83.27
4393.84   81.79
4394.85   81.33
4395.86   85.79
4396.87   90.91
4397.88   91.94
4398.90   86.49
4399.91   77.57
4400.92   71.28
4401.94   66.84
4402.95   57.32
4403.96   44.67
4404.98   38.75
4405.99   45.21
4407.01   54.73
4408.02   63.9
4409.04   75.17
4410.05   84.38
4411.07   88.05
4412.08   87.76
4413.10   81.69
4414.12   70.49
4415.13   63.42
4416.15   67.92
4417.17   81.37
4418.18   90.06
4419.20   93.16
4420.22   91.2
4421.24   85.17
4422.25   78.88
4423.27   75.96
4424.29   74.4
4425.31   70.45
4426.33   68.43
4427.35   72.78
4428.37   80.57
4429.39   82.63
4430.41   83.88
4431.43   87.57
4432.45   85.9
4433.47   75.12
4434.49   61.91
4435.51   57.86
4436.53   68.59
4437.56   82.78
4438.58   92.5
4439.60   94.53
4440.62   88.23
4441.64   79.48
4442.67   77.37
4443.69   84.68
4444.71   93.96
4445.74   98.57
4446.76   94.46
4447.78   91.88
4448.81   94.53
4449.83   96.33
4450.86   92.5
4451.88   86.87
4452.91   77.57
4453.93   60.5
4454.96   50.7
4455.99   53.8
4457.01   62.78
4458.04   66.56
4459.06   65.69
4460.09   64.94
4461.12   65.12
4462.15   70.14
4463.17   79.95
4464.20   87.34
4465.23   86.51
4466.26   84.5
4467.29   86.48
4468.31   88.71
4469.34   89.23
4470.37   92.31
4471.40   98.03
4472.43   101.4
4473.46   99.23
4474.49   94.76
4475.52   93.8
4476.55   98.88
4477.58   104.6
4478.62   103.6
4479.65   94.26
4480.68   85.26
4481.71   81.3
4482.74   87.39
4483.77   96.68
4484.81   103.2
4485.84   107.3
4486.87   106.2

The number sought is 1.66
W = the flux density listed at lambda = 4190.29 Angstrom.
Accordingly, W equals 54.24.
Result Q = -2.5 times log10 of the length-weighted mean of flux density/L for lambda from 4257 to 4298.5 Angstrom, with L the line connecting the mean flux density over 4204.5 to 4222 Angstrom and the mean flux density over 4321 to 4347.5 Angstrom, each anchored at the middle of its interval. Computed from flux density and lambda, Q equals 0.290 mag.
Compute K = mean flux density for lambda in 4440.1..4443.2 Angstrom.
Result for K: 81.8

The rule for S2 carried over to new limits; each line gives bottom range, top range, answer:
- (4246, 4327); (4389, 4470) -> 1.67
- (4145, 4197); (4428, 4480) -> 1.81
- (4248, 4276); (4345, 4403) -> 1.78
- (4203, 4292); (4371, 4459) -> 1.75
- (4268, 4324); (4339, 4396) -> 1.50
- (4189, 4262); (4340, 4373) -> 1.85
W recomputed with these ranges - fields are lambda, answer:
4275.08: 30.34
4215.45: 46.95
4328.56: 74.12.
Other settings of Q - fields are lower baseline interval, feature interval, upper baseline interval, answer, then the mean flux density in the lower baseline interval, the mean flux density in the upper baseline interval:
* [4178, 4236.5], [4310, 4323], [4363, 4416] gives -0.14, 45.8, 71.1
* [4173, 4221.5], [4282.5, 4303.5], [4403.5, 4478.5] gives 0.34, 51.1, 79.7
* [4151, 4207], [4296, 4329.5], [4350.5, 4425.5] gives 0.18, 51.1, 73.6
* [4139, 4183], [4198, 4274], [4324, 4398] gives 0.29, 50.8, 73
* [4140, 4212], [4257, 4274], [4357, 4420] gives 0.23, 50.8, 73.3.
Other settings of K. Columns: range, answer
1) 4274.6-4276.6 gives 34.7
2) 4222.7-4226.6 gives 19.4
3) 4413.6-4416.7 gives 67.4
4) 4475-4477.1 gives 96.6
